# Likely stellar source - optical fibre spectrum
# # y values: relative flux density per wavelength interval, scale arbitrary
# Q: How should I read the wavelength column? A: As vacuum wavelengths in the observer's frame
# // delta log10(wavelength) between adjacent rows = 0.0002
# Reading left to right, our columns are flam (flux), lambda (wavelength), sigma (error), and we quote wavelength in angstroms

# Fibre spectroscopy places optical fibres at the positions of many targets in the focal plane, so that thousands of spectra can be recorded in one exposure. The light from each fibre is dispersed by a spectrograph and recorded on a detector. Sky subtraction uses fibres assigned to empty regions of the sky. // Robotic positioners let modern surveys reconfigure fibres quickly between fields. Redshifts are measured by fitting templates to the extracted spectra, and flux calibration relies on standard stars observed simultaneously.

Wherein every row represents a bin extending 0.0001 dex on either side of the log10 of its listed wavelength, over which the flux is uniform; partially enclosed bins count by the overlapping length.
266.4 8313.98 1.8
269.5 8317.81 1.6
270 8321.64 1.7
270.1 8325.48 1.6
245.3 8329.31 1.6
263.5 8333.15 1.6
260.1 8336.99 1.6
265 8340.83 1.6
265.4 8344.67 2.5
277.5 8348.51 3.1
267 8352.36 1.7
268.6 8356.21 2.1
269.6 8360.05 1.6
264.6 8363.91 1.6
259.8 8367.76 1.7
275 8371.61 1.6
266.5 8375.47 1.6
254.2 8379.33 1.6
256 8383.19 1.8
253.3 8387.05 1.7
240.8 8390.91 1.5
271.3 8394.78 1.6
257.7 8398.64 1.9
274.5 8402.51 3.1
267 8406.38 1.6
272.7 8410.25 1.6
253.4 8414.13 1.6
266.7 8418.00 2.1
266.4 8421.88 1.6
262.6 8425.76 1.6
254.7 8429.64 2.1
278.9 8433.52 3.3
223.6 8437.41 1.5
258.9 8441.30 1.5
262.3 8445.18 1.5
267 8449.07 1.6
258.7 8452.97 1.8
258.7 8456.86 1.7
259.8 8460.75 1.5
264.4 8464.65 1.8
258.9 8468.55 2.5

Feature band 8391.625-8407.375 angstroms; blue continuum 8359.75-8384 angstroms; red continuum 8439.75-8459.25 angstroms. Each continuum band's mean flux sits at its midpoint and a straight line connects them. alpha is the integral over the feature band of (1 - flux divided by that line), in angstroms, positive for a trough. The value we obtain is -0.2 angstroms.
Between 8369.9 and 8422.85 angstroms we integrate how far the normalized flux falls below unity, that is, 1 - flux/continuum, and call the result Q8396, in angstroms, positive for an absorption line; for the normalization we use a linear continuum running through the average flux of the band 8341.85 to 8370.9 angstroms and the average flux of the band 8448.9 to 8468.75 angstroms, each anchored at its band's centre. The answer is 0.53 angstroms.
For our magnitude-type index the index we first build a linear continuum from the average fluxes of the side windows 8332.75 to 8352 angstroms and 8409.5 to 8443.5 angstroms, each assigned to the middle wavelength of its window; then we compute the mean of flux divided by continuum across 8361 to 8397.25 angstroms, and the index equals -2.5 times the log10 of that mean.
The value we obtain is 0.01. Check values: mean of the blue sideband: 267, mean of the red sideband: 259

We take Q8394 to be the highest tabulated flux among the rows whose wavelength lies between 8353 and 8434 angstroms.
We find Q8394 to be 278.9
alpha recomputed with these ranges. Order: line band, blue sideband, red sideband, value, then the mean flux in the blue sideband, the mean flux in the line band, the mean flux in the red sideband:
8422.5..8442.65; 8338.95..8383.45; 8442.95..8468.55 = 0.5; 266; 256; 262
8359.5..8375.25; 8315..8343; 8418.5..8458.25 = -0.3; 263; 267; 259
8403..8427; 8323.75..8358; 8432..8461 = -0.5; 265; 265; 258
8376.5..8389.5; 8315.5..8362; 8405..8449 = 0.4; 266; 255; 261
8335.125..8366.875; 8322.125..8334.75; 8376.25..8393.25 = -1.2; 261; 267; 253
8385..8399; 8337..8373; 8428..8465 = 0.4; 268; 256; 258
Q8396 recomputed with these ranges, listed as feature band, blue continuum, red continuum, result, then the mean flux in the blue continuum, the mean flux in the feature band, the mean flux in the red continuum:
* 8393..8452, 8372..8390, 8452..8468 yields -0.7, 258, 262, 260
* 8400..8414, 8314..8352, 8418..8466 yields -0.4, 265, 268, 260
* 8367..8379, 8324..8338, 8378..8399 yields -0.4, 259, 266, 256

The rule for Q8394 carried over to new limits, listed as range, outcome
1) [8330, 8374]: 277.5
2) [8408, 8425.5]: 272.7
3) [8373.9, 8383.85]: 266.5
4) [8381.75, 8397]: 271.3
